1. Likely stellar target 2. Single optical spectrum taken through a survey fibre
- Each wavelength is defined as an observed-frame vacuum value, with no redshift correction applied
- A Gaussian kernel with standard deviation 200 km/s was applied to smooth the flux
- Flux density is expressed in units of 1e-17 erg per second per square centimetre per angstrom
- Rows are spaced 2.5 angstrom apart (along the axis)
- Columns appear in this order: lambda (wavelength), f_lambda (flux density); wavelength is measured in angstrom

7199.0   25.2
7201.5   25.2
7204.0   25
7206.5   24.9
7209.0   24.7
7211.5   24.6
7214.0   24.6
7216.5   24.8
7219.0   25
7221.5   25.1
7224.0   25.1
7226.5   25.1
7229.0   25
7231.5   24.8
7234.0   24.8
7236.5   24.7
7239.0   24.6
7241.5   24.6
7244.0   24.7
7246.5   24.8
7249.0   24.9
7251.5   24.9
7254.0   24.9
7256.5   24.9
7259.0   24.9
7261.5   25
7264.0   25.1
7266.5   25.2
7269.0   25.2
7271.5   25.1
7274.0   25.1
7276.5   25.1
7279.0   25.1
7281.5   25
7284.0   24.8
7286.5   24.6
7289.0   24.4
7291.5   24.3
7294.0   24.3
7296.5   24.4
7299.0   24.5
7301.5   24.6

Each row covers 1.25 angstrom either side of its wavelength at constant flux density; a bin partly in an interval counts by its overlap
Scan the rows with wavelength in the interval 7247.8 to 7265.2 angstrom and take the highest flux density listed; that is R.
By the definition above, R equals 25.1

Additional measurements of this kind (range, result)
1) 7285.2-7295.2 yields 24.6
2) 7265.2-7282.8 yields 25.2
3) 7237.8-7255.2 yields 24.9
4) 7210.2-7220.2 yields 25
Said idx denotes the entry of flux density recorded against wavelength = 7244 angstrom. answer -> 24.7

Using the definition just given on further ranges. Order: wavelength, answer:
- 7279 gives 25.1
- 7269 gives 25.2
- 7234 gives 24.8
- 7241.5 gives 24.6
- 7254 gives 24.9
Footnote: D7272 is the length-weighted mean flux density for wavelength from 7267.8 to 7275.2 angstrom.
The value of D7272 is 25.1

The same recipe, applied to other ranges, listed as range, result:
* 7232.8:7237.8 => 24.7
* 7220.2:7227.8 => 25.1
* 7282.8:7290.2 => 24.6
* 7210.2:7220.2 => 24.7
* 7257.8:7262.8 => 25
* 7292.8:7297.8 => 24.4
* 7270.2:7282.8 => 25.1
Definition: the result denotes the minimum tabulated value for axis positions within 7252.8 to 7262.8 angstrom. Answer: 24.9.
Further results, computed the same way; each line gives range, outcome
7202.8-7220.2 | 24.6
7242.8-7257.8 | 24.7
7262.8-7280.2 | 25.1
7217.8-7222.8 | 25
